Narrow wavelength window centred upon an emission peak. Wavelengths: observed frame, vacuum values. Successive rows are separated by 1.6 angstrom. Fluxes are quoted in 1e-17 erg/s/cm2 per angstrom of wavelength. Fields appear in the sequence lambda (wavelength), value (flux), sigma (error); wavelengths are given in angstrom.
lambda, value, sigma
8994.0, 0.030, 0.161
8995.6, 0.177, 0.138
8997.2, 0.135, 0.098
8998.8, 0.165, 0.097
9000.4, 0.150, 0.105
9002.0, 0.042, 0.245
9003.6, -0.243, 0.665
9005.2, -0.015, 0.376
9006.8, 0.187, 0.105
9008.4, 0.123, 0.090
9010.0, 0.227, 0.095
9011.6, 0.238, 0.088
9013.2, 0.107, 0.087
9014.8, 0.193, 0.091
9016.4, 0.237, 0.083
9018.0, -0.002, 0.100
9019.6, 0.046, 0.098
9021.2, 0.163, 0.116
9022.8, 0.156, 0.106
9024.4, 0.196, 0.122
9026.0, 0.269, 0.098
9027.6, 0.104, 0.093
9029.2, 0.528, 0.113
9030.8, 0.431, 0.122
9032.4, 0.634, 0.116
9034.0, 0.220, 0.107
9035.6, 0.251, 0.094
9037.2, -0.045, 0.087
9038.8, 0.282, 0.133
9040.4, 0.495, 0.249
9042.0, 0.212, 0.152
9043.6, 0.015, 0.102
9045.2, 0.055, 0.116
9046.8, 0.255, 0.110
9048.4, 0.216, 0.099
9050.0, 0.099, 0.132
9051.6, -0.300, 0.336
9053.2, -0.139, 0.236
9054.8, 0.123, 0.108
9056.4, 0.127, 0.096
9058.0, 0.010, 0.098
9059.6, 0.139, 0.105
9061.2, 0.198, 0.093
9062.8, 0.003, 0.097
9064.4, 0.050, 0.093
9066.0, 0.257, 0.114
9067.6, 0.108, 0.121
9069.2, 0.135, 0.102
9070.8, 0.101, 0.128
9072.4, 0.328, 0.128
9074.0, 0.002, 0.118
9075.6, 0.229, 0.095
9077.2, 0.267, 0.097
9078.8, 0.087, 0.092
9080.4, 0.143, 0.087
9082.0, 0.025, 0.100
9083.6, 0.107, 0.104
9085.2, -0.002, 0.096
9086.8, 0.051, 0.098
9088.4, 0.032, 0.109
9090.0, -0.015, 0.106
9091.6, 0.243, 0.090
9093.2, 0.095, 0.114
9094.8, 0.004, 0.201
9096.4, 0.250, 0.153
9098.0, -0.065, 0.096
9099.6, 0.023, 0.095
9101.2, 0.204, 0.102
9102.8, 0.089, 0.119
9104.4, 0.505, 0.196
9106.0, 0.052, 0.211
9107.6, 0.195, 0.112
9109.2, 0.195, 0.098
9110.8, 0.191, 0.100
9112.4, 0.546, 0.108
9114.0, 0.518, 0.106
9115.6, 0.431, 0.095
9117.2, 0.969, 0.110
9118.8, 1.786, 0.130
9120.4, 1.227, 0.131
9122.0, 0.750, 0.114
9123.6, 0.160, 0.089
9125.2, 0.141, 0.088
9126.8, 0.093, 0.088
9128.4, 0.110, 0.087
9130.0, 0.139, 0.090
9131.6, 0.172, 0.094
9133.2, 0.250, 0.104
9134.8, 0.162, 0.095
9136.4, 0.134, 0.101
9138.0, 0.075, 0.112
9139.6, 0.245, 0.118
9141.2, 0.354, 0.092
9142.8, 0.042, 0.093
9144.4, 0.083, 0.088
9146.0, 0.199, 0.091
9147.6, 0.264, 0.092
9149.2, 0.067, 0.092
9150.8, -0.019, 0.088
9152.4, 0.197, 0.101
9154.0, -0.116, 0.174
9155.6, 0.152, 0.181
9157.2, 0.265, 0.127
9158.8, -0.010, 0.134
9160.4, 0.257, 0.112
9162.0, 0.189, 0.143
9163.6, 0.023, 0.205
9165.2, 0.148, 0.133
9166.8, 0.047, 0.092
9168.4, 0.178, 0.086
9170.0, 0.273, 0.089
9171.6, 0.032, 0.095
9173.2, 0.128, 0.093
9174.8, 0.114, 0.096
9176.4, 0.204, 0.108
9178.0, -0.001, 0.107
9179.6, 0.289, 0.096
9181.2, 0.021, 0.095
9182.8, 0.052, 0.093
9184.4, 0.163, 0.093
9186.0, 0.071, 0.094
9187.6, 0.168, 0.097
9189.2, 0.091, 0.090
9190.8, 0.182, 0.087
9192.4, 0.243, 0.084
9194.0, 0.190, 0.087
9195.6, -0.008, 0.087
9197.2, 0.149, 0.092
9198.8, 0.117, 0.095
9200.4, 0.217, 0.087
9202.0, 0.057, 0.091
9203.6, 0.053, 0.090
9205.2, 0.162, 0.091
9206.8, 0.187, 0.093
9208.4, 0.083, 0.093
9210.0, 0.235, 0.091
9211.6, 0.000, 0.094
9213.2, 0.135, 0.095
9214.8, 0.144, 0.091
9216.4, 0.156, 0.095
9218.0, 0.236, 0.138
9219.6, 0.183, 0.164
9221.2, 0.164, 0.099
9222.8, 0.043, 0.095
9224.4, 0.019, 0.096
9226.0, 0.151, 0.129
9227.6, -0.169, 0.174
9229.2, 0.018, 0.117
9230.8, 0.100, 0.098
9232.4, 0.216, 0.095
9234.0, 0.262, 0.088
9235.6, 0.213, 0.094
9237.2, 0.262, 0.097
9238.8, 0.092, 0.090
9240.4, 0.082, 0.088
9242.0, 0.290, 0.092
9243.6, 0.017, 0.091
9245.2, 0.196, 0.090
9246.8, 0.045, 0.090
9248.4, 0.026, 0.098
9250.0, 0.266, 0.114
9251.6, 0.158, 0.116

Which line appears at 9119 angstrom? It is [O III] 5007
